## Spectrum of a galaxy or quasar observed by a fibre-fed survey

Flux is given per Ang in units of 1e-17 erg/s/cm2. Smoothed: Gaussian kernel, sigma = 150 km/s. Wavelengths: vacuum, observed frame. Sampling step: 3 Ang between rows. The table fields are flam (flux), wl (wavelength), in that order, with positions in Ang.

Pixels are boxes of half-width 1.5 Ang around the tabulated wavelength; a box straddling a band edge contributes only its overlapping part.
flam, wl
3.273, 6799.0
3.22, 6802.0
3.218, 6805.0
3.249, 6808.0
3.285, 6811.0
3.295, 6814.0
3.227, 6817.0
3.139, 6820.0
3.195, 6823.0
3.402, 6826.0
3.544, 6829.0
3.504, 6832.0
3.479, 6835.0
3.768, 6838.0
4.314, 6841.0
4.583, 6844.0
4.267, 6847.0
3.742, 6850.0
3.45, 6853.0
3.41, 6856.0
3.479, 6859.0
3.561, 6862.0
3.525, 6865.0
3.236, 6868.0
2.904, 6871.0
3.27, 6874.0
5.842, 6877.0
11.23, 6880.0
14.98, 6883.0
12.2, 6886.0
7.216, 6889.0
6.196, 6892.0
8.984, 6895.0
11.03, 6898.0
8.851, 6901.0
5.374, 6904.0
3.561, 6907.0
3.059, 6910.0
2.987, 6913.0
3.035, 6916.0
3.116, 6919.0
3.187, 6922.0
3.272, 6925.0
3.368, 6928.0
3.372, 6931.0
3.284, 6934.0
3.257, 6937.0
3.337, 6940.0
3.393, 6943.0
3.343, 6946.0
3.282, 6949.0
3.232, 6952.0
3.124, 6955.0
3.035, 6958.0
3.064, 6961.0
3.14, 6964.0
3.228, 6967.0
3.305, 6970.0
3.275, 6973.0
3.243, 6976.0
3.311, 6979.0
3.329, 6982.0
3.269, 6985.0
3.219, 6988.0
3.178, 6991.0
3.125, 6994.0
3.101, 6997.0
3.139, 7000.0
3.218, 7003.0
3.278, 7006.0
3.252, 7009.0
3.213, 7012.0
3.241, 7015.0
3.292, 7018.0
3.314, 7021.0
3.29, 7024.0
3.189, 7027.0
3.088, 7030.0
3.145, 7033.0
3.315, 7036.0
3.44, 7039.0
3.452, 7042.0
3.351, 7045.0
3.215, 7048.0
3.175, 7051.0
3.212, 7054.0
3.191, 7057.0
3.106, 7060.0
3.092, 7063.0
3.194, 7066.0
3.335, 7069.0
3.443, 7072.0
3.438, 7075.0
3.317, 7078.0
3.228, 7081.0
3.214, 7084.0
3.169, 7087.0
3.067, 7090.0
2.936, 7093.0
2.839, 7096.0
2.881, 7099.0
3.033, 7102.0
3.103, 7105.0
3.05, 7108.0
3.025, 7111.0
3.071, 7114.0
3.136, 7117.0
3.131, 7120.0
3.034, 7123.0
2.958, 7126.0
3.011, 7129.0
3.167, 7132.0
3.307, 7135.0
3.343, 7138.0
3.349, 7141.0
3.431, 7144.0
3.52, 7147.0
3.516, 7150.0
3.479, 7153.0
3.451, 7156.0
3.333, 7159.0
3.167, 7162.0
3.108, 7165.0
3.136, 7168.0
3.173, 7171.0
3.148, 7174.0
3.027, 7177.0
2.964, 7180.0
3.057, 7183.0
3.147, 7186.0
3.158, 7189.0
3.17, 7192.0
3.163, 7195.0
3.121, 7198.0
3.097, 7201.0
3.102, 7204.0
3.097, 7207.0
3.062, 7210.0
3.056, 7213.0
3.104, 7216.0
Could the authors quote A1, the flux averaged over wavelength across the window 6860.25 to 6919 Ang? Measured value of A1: 6.28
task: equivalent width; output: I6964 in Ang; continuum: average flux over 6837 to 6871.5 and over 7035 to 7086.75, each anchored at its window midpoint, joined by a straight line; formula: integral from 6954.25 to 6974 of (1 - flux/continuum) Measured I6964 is 1.8 Ang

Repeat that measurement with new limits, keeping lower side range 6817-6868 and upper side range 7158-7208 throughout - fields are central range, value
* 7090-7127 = 2.46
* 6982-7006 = 1.47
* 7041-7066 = 0.73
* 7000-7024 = 0.87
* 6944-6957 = 0.84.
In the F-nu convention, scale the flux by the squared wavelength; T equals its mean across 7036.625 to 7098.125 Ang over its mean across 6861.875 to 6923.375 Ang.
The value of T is 0.6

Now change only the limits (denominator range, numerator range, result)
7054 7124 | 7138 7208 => 1.05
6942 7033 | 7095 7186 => 1.03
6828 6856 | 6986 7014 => 0.87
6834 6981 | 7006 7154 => 0.74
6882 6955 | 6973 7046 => 0.65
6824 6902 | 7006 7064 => 0.60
